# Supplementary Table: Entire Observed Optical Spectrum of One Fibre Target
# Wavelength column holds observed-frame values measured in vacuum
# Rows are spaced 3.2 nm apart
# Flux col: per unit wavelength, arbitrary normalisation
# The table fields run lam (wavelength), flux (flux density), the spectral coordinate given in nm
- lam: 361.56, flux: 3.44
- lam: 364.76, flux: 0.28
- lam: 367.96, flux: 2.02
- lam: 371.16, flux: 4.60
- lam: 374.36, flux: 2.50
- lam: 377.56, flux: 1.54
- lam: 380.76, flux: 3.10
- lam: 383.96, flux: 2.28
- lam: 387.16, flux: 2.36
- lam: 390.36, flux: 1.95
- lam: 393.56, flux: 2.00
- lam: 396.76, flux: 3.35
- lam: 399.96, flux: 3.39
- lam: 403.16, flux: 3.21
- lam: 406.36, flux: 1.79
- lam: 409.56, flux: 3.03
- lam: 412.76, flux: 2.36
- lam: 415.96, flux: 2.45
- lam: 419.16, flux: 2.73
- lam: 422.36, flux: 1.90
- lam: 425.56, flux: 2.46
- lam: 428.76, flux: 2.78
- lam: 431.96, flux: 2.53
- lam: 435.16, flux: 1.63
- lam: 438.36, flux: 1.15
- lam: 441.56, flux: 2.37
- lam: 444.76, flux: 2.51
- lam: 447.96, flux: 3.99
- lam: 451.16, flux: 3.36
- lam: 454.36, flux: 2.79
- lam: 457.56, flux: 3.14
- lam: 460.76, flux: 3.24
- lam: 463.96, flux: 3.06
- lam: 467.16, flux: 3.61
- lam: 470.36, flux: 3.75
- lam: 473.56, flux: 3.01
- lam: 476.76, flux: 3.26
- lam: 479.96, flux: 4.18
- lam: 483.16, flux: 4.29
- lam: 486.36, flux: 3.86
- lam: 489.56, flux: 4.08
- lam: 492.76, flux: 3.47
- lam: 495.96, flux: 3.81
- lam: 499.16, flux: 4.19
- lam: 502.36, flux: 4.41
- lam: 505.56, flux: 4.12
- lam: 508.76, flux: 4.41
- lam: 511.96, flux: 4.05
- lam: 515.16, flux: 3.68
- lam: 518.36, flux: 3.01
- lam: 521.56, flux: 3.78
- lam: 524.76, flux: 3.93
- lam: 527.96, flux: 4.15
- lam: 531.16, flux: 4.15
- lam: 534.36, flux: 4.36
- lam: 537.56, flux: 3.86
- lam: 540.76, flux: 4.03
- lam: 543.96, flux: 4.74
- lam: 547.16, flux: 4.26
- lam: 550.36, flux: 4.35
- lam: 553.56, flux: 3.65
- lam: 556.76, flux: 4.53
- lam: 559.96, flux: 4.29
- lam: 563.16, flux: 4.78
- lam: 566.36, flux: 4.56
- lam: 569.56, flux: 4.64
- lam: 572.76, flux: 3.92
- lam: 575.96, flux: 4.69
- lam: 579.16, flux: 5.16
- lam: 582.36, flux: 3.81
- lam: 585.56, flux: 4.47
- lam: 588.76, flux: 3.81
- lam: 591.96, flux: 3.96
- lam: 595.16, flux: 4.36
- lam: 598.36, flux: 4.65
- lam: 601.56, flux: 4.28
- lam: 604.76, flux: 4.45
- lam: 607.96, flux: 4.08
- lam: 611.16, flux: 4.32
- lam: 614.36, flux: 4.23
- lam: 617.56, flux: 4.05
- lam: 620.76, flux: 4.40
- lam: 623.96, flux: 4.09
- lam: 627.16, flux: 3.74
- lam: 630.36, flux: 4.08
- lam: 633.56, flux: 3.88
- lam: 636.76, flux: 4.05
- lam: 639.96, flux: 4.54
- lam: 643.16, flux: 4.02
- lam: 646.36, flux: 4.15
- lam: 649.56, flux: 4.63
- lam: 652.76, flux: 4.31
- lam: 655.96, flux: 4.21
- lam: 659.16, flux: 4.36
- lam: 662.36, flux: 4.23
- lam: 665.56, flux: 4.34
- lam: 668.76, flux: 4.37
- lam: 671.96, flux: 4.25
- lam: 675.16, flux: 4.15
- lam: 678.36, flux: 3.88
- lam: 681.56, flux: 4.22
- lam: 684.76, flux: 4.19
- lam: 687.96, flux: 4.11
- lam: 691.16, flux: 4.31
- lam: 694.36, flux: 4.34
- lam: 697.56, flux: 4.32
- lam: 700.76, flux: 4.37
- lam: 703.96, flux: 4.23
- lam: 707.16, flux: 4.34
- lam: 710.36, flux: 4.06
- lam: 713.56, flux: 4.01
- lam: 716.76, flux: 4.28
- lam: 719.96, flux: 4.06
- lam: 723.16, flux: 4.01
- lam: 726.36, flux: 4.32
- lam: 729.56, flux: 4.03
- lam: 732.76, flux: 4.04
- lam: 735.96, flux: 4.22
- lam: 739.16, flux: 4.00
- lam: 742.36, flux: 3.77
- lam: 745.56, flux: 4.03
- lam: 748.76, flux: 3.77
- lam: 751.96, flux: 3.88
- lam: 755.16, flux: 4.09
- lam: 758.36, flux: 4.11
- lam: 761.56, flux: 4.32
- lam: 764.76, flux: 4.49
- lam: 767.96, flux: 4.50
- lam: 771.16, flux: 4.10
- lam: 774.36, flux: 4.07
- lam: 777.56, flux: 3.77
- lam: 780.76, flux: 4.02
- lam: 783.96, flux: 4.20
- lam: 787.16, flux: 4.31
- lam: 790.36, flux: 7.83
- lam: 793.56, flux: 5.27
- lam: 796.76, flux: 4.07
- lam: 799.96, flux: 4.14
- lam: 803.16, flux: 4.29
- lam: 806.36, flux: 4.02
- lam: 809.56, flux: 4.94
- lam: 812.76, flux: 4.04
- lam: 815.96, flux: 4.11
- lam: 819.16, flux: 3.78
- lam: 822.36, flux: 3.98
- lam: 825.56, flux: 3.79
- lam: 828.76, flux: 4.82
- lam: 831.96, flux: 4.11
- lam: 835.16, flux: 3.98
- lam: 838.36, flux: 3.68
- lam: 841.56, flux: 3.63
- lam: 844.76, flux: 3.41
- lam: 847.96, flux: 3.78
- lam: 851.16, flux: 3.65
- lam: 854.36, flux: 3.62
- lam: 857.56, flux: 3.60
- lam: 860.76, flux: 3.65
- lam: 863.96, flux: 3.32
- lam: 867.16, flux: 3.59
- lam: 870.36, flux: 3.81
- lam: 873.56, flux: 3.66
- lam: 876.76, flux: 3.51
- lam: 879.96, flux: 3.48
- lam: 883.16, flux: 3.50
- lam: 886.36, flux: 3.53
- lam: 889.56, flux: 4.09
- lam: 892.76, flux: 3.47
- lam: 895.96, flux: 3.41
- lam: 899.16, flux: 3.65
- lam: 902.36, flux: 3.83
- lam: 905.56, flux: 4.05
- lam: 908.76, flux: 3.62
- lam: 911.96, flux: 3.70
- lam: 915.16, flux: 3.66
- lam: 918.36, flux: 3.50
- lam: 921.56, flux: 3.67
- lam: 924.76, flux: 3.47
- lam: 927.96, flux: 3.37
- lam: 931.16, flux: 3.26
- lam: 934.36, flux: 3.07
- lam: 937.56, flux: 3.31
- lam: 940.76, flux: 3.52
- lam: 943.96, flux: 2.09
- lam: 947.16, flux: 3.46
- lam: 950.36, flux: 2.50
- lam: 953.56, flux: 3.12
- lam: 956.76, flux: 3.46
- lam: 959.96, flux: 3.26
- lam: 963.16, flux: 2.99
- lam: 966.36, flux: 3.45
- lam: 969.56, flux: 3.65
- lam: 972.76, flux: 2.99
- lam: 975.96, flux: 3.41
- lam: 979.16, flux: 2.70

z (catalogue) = 0.205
